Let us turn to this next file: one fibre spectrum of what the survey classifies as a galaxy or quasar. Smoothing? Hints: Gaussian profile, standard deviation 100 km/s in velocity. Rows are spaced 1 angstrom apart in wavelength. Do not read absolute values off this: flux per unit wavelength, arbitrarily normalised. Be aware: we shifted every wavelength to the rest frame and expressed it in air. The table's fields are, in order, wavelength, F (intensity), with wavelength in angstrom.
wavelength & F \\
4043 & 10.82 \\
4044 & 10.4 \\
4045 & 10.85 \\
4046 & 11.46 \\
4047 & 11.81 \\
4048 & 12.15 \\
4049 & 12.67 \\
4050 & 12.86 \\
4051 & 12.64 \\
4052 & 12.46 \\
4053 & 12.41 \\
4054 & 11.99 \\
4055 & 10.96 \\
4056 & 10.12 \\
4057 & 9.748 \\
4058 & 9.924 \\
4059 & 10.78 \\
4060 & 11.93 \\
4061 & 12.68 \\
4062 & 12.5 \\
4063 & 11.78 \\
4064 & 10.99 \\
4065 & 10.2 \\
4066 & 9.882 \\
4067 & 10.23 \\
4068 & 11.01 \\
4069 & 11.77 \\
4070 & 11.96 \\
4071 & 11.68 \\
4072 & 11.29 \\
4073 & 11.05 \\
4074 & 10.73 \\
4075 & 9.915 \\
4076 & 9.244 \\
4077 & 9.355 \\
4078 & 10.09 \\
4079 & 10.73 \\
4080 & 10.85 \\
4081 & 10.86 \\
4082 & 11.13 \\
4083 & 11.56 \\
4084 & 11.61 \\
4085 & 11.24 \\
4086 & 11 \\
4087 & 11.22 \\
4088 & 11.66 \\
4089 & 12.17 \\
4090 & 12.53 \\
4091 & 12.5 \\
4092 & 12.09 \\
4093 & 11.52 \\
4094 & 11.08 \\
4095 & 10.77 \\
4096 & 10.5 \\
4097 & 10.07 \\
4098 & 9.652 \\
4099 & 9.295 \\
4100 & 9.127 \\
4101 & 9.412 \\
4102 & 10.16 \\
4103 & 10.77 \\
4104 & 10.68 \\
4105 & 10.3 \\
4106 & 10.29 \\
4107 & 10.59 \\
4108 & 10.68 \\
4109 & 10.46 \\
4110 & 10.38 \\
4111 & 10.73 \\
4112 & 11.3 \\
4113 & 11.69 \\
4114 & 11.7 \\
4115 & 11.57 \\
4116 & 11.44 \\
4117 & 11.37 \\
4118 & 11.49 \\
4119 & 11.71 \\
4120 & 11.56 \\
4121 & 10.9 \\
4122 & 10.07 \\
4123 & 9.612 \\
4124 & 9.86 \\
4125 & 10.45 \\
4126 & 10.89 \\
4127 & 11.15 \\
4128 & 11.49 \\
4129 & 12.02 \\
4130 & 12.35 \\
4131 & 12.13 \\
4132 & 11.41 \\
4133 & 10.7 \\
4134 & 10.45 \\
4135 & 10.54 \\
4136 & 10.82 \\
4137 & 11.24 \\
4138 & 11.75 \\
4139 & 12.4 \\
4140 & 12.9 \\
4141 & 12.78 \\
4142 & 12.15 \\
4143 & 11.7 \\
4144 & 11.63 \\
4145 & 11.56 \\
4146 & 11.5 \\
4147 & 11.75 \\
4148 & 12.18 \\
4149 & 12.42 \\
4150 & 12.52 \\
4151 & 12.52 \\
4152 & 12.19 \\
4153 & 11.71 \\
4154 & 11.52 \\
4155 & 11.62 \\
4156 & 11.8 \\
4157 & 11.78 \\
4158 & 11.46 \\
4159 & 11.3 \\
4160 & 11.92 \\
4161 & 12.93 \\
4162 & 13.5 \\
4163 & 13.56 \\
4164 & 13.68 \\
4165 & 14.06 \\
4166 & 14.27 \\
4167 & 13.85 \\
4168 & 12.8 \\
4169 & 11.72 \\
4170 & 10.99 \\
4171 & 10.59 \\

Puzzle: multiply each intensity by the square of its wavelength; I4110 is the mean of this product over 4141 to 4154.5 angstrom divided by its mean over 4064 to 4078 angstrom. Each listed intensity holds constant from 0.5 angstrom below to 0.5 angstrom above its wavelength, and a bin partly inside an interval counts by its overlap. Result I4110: 1.17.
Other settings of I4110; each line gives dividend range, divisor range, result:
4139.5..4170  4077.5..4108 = 1.17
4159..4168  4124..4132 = 1.19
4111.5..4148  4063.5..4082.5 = 1.10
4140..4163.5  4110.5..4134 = 1.10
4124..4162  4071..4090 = 1.10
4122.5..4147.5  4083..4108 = 1.07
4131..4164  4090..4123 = 1.12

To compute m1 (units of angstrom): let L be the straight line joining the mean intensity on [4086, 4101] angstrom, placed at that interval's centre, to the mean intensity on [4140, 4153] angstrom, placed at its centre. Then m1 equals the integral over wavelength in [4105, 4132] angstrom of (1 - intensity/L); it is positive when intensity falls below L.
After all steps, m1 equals 1.0 angstrom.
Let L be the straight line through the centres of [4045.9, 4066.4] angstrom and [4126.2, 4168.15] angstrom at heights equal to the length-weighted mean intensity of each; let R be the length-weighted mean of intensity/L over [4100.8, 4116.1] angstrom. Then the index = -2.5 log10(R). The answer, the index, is 0.10 mag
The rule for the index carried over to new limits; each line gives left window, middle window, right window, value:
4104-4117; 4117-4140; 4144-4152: 0.03 mag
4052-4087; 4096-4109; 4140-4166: 0.14 mag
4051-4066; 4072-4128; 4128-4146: 0.07 mag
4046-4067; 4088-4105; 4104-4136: 0.04 mag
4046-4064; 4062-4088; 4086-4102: 0.04 mag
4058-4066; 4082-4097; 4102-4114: -0.05 mag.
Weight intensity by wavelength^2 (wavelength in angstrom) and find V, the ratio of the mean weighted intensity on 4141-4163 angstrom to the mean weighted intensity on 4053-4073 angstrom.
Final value 1.13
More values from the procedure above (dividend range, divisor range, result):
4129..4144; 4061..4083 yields 1.11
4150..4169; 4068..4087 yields 1.20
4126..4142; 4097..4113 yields 1.14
